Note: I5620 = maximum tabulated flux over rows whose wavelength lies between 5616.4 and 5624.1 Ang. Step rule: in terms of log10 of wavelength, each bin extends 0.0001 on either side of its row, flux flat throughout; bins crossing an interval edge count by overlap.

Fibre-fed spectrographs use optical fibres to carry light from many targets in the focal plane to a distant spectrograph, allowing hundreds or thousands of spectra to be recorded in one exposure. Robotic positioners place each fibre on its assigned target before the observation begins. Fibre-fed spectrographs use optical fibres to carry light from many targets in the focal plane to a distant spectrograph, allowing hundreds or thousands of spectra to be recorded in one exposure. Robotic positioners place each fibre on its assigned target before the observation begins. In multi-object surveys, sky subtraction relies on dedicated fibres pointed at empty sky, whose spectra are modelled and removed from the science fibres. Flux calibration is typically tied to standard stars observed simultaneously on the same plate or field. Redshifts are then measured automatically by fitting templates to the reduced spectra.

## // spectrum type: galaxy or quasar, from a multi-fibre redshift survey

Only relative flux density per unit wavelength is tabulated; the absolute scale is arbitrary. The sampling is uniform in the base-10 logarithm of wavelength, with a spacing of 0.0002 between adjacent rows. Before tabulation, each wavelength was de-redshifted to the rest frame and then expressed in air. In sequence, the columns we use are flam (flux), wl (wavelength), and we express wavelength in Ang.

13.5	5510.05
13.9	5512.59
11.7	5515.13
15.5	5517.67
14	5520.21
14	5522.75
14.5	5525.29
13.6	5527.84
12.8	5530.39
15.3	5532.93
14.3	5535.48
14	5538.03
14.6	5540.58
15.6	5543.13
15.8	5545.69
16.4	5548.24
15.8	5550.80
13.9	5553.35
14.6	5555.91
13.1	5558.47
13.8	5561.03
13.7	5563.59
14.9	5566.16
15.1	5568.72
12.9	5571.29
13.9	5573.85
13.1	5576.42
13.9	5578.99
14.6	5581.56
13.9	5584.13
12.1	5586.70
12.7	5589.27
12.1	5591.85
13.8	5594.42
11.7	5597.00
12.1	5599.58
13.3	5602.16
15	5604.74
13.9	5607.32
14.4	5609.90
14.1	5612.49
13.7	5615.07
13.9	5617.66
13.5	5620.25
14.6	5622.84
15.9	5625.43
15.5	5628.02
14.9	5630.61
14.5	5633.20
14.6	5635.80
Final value 14.6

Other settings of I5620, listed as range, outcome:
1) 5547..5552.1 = 16.4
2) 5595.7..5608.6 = 15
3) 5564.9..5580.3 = 15.1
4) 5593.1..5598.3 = 13.8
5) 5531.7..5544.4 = 15.6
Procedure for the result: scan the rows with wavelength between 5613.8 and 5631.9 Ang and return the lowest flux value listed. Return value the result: 13.5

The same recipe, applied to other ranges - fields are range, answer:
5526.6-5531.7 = 12.8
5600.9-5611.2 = 13.3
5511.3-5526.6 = 11.7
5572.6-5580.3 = 13.1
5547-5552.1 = 15.8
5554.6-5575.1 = 12.9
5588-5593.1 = 12.1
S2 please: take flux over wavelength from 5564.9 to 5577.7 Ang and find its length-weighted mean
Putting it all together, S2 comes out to 14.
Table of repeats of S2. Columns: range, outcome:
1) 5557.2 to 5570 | 14.1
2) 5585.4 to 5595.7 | 12.7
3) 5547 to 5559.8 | 14.8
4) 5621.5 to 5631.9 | 15.2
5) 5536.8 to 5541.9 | 14.3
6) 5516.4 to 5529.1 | 14.3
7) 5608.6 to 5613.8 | 14.3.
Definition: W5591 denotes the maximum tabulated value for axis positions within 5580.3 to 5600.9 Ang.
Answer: 14.6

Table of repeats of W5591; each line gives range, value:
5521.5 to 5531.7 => 14.5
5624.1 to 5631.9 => 15.9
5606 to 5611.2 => 14.4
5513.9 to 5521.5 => 15.5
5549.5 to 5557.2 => 15.8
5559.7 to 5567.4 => 14.9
